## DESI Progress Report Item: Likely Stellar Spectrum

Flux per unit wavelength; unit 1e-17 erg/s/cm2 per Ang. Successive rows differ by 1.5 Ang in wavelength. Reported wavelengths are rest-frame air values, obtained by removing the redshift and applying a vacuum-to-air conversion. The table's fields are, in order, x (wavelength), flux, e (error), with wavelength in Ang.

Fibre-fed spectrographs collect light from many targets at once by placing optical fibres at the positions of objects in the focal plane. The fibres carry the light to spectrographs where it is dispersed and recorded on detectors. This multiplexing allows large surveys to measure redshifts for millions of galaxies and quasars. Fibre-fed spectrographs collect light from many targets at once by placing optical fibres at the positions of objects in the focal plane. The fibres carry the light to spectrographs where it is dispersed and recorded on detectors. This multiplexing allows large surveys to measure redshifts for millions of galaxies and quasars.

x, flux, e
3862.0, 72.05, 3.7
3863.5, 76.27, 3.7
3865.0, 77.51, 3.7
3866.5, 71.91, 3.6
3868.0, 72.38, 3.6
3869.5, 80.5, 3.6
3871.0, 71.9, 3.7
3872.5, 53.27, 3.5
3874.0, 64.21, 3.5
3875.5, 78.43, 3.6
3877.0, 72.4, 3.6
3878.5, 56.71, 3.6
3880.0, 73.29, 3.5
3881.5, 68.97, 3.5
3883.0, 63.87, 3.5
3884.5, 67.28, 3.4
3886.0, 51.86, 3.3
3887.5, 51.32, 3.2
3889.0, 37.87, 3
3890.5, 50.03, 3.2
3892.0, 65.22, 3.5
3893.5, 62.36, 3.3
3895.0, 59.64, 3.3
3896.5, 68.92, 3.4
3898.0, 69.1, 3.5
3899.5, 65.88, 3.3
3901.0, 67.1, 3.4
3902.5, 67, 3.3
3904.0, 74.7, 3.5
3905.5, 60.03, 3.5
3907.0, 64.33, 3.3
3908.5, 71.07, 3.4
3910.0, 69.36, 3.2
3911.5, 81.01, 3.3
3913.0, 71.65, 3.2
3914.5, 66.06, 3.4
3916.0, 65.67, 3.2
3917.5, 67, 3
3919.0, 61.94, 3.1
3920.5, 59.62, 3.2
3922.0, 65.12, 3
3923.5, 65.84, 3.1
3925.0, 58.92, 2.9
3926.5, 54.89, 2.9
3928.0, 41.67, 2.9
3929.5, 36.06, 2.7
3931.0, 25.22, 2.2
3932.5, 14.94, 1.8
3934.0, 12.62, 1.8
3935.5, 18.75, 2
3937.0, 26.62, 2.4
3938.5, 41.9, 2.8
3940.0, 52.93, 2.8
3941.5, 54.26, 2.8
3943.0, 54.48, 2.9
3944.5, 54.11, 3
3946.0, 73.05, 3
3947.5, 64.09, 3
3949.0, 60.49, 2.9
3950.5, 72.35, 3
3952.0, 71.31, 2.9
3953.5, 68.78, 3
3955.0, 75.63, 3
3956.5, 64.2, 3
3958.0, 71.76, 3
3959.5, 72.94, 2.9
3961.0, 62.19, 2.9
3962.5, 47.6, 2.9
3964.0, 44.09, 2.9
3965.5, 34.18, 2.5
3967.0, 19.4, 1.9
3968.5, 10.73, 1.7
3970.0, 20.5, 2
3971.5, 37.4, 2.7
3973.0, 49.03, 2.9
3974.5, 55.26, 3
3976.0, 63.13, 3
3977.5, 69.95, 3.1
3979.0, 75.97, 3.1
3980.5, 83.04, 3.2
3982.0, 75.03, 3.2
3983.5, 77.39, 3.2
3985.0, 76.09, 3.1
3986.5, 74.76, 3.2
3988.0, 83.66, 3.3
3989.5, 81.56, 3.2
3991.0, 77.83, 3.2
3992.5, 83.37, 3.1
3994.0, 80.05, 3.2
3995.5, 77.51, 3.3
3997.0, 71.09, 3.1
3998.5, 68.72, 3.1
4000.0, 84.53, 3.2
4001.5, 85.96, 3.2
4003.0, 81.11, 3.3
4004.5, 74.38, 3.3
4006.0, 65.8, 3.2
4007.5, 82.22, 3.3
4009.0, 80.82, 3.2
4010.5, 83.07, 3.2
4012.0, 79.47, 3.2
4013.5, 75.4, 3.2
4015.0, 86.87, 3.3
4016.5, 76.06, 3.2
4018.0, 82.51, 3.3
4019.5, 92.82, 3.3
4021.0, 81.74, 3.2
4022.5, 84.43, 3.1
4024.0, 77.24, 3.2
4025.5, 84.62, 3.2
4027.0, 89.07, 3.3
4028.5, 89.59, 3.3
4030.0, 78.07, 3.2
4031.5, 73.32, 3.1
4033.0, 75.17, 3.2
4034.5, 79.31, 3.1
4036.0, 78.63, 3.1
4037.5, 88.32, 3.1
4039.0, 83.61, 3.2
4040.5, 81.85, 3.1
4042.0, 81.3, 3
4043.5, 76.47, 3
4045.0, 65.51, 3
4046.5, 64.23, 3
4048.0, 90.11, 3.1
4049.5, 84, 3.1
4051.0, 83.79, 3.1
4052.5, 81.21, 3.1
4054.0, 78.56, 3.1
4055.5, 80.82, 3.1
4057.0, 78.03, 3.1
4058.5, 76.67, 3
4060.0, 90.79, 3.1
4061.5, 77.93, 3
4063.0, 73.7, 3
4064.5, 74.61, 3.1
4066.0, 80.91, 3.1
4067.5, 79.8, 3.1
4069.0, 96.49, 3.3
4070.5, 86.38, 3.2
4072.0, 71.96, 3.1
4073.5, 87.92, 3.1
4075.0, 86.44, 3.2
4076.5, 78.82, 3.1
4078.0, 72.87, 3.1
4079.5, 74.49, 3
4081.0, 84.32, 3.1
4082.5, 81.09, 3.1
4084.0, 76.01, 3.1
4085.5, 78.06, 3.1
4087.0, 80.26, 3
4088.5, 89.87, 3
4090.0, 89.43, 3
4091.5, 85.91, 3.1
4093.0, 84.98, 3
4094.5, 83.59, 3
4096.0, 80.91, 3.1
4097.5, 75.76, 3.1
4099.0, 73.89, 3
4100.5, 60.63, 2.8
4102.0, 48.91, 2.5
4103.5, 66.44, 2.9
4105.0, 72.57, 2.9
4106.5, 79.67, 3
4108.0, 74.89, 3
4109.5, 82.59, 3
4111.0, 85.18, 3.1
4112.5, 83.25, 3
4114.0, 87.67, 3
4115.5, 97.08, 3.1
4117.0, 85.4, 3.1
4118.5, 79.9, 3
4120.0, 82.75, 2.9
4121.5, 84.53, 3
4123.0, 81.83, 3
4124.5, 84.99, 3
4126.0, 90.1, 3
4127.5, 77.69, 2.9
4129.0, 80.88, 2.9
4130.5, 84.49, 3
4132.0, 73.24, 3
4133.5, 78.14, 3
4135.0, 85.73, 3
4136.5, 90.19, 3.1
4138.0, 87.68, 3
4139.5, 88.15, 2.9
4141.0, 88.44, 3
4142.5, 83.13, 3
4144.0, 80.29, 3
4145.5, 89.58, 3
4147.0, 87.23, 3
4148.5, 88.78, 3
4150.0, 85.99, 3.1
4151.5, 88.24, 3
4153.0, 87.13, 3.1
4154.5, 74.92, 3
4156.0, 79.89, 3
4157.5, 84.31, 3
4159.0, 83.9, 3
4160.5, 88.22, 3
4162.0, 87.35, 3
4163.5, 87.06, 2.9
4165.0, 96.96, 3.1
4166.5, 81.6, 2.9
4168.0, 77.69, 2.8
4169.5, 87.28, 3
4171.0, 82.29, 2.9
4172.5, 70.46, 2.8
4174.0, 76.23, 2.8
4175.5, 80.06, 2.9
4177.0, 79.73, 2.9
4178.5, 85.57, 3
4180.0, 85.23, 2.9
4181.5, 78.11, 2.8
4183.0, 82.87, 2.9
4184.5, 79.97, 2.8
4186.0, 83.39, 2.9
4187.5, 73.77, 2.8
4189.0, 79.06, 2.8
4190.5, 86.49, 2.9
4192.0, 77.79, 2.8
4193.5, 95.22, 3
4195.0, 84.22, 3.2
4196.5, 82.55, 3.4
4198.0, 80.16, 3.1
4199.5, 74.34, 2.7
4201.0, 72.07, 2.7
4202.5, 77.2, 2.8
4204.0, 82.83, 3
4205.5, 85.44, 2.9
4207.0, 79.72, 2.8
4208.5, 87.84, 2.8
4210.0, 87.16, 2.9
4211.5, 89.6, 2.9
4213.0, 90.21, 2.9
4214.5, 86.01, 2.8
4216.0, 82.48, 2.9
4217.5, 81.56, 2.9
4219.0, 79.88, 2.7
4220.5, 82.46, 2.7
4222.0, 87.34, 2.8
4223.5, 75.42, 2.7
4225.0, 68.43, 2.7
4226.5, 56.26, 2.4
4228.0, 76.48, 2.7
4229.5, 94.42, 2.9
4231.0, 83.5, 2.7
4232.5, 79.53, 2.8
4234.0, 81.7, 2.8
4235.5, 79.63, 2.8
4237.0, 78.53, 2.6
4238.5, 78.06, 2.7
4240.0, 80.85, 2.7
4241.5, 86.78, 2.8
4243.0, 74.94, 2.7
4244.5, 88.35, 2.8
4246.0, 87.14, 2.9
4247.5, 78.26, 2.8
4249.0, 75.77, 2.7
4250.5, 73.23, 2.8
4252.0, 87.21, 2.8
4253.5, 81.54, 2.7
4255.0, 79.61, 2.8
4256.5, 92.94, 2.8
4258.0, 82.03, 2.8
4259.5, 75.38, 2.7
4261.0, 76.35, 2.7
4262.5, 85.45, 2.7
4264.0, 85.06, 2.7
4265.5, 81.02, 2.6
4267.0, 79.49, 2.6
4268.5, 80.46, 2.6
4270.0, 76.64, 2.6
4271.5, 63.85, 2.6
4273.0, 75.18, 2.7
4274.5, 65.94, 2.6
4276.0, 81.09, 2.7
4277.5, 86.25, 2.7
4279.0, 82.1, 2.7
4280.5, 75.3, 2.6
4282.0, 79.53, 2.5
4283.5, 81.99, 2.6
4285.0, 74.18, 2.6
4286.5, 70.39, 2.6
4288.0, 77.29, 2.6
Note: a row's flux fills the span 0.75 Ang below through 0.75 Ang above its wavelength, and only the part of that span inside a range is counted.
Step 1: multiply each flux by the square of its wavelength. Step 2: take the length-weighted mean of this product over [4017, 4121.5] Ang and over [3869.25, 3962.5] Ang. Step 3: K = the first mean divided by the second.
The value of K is 1.5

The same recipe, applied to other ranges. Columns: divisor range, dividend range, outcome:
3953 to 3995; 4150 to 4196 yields 1.47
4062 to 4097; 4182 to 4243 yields 1.06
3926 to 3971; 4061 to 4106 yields 1.77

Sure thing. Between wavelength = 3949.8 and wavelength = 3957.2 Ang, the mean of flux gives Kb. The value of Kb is 70.5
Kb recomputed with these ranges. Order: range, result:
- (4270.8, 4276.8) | 71.7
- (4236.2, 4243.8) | 79.9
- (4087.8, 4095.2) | 86.8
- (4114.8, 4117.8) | 91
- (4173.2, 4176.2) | 78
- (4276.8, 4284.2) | 81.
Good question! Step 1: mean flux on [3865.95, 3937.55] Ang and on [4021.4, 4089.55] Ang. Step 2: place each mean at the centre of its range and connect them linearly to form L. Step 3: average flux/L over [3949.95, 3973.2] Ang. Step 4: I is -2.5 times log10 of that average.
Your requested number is 0.30 mag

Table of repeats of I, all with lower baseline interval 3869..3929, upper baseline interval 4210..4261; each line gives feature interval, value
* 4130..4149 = -0.12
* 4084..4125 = -0.08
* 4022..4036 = -0.15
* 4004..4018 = -0.13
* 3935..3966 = 0.17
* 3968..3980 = 0.35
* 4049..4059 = -0.12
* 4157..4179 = -0.08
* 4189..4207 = -0.03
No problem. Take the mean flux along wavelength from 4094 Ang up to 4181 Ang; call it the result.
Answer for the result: 82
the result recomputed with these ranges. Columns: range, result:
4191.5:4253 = 81.2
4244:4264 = 81.8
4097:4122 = 77.7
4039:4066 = 79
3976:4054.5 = 79.4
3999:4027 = 81.2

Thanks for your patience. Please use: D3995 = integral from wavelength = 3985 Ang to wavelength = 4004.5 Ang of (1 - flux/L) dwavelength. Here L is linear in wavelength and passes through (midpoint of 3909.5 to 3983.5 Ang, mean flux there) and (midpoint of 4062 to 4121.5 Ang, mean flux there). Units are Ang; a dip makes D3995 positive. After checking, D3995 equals -4.9 Ang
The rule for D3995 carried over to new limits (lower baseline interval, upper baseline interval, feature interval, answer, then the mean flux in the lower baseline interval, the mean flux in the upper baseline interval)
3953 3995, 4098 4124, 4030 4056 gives -3.3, 62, 78.1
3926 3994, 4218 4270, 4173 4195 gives -1.9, 55.5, 80.3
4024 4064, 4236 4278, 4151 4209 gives -1.6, 80.1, 79.9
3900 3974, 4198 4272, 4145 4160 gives -2.4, 54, 80.7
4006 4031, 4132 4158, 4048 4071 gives 0.3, 82.1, 84.8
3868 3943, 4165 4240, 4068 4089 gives -3.0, 58.3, 81.1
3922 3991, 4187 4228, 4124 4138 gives -1.9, 54.8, 80.9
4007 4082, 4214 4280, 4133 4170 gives -2.4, 80.8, 79.8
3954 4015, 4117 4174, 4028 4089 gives -4.3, 67.2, 84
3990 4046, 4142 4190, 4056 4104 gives 1.3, 79.9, 83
